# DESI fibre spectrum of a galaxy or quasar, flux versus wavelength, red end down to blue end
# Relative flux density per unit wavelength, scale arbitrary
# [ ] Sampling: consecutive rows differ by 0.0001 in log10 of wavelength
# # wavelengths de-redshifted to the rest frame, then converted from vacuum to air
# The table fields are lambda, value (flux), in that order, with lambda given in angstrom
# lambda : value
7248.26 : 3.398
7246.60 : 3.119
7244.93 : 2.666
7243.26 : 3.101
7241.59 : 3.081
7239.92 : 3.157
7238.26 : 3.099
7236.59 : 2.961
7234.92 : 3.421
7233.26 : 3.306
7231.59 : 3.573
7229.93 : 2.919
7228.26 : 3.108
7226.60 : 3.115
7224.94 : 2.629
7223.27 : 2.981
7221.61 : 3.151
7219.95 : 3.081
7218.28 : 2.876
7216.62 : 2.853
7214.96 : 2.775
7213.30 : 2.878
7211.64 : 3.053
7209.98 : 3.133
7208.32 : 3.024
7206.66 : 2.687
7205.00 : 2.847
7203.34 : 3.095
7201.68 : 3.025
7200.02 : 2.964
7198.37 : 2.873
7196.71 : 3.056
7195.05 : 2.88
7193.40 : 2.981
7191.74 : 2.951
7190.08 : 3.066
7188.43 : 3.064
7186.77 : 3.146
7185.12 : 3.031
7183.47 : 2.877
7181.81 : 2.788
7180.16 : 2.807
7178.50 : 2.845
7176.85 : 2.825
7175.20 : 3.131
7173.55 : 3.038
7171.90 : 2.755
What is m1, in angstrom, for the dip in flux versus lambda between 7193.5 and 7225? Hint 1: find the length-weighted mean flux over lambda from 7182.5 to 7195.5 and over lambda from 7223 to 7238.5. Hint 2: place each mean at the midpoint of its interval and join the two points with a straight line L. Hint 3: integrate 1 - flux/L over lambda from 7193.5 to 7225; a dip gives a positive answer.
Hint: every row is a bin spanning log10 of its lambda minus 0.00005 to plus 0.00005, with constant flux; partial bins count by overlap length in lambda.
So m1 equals 1.1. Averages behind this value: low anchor 3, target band 2.95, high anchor 3.12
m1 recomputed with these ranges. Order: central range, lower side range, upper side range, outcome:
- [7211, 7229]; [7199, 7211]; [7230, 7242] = 0.8 angstrom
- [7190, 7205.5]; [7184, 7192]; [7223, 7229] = 0.3 angstrom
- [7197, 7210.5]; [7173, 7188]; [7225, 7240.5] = 0.4 angstrom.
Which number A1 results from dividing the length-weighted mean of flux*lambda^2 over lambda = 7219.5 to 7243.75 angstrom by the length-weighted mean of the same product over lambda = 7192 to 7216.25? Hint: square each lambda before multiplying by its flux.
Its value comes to 1.06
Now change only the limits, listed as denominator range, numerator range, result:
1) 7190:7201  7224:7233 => 1.05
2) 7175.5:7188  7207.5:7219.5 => 1.02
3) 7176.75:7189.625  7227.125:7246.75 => 1.08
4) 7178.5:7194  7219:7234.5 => 1.06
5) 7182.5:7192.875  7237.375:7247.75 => 1.03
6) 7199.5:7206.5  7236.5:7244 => 1.06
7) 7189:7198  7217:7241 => 1.05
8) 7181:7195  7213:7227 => 0.99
